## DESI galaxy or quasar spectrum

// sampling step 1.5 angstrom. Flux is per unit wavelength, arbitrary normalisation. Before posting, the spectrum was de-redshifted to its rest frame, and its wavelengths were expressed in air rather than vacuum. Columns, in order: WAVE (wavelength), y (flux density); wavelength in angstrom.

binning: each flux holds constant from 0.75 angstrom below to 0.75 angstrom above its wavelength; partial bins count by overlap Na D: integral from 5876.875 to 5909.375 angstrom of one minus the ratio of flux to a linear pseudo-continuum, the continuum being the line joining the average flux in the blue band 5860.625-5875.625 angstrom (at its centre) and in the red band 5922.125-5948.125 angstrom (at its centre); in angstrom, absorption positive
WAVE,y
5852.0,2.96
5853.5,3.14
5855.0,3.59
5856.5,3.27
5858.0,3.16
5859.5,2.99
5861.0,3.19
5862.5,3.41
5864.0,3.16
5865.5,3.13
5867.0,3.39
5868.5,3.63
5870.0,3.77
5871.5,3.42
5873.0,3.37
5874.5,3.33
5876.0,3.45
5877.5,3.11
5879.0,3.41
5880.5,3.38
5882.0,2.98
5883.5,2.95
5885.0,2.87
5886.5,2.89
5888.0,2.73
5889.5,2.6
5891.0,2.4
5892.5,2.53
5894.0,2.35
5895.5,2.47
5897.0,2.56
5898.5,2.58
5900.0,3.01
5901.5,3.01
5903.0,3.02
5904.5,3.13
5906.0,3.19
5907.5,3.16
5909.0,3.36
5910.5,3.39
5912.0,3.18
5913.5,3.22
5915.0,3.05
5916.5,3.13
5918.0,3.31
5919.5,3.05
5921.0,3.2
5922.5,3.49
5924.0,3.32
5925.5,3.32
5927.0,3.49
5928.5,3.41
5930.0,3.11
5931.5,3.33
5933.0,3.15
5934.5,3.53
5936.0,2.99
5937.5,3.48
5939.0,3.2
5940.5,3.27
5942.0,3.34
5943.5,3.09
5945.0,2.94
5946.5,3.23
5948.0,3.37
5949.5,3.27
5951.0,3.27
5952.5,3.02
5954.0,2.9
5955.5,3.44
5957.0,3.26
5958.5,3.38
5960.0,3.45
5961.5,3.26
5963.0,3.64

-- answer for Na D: 4.4 angstrom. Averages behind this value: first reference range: 3.39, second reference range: 3.28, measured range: 2.89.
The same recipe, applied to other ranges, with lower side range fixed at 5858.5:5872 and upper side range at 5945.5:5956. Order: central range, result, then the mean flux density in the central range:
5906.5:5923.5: 0.1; 3.23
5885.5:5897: 2.5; 2.57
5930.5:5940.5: -0.1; 3.27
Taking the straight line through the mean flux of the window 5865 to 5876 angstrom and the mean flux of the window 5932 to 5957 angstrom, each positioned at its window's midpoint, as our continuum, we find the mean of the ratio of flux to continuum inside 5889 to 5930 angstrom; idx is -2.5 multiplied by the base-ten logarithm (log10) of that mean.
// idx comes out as 0.10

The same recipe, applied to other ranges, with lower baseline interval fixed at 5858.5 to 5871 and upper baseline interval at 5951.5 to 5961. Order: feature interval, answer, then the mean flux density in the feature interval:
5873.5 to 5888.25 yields 0.064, 3.13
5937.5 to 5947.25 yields 0.018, 3.2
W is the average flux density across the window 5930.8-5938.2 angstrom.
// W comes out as 3.29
